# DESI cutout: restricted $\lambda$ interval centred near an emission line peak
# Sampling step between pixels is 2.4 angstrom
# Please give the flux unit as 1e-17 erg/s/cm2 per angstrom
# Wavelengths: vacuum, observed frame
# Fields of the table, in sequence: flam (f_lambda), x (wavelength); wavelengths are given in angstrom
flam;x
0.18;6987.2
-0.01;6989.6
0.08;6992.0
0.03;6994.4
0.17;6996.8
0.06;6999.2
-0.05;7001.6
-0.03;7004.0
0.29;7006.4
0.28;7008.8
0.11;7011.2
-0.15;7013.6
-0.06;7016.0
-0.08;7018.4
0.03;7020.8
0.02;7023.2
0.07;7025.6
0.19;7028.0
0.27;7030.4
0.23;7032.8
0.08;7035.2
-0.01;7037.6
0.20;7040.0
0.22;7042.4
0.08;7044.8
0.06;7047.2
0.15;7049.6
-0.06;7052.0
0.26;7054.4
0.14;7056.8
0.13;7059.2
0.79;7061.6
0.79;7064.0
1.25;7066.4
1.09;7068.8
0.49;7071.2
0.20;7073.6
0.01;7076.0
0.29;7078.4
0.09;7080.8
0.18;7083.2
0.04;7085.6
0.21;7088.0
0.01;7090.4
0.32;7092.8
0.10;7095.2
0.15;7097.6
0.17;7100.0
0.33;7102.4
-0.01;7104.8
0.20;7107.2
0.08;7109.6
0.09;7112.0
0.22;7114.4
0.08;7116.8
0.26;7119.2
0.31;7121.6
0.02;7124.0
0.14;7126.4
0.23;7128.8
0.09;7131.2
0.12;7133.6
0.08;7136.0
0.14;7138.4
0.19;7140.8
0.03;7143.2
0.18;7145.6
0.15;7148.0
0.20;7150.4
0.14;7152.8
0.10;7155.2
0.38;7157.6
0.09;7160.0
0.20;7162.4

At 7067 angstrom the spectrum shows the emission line [O II]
